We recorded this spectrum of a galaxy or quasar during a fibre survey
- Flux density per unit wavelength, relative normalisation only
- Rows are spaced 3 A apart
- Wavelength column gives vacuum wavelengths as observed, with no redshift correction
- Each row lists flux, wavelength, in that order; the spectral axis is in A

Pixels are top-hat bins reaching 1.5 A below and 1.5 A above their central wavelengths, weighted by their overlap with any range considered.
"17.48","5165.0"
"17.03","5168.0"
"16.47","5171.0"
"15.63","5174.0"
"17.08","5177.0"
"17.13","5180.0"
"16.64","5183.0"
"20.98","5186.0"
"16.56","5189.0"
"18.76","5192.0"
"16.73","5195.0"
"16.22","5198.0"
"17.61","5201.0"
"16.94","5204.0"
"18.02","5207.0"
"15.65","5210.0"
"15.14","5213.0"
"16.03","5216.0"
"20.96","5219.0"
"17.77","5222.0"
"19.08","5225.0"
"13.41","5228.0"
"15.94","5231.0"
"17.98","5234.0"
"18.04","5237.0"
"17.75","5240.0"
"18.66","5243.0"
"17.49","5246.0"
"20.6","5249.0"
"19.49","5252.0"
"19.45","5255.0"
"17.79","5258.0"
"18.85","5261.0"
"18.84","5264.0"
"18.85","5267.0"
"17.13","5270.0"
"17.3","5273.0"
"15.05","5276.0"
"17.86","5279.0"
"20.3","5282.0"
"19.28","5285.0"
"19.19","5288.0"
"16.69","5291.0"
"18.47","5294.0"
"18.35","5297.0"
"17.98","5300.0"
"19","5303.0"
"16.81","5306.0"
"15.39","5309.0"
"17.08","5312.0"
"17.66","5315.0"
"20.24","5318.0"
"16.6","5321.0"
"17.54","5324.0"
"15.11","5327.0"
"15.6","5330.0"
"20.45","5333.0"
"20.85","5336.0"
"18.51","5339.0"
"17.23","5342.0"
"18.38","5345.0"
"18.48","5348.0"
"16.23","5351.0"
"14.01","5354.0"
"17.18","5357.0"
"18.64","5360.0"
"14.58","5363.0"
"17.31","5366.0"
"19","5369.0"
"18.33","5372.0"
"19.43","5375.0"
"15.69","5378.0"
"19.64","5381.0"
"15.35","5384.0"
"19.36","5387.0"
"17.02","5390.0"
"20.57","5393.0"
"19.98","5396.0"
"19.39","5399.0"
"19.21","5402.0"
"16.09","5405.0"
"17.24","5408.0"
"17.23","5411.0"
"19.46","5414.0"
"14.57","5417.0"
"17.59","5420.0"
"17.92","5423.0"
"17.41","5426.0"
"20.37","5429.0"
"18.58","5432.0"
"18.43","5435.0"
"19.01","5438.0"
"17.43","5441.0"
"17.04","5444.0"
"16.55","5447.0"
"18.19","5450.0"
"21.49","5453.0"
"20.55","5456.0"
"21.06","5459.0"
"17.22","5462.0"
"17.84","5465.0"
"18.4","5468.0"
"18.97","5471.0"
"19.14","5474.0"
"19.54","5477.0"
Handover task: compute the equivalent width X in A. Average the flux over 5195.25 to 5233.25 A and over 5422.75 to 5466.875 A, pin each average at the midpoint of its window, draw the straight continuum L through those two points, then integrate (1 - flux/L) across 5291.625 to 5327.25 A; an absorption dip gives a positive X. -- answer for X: 0.1 A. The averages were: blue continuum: 16.9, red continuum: 18.6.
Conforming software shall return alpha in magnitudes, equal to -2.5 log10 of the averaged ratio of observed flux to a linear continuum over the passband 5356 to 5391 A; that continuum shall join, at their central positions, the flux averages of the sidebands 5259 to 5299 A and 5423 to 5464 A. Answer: 0.05 mag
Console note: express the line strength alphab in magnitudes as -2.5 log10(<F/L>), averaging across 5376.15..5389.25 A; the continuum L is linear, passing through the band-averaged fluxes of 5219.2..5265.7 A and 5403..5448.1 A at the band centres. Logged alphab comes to 0.02 mag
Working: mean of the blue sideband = 18.2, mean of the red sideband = 17.7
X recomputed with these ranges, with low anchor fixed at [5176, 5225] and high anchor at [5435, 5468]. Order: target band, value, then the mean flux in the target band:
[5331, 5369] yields 0.96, 17.7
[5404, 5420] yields 1.24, 17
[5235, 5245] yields -0.27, 18.1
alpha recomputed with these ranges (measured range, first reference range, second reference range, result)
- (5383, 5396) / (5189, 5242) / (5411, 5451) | -0.04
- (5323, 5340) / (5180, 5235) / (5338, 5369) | -0.05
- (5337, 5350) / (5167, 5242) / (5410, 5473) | -0.02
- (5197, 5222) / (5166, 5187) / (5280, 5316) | 0.02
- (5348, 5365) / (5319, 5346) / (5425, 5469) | 0.10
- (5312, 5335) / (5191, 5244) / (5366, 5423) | 0.00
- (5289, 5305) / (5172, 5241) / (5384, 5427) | -0.03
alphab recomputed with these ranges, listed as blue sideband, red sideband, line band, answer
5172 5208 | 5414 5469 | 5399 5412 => 0.03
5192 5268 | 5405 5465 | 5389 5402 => -0.07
